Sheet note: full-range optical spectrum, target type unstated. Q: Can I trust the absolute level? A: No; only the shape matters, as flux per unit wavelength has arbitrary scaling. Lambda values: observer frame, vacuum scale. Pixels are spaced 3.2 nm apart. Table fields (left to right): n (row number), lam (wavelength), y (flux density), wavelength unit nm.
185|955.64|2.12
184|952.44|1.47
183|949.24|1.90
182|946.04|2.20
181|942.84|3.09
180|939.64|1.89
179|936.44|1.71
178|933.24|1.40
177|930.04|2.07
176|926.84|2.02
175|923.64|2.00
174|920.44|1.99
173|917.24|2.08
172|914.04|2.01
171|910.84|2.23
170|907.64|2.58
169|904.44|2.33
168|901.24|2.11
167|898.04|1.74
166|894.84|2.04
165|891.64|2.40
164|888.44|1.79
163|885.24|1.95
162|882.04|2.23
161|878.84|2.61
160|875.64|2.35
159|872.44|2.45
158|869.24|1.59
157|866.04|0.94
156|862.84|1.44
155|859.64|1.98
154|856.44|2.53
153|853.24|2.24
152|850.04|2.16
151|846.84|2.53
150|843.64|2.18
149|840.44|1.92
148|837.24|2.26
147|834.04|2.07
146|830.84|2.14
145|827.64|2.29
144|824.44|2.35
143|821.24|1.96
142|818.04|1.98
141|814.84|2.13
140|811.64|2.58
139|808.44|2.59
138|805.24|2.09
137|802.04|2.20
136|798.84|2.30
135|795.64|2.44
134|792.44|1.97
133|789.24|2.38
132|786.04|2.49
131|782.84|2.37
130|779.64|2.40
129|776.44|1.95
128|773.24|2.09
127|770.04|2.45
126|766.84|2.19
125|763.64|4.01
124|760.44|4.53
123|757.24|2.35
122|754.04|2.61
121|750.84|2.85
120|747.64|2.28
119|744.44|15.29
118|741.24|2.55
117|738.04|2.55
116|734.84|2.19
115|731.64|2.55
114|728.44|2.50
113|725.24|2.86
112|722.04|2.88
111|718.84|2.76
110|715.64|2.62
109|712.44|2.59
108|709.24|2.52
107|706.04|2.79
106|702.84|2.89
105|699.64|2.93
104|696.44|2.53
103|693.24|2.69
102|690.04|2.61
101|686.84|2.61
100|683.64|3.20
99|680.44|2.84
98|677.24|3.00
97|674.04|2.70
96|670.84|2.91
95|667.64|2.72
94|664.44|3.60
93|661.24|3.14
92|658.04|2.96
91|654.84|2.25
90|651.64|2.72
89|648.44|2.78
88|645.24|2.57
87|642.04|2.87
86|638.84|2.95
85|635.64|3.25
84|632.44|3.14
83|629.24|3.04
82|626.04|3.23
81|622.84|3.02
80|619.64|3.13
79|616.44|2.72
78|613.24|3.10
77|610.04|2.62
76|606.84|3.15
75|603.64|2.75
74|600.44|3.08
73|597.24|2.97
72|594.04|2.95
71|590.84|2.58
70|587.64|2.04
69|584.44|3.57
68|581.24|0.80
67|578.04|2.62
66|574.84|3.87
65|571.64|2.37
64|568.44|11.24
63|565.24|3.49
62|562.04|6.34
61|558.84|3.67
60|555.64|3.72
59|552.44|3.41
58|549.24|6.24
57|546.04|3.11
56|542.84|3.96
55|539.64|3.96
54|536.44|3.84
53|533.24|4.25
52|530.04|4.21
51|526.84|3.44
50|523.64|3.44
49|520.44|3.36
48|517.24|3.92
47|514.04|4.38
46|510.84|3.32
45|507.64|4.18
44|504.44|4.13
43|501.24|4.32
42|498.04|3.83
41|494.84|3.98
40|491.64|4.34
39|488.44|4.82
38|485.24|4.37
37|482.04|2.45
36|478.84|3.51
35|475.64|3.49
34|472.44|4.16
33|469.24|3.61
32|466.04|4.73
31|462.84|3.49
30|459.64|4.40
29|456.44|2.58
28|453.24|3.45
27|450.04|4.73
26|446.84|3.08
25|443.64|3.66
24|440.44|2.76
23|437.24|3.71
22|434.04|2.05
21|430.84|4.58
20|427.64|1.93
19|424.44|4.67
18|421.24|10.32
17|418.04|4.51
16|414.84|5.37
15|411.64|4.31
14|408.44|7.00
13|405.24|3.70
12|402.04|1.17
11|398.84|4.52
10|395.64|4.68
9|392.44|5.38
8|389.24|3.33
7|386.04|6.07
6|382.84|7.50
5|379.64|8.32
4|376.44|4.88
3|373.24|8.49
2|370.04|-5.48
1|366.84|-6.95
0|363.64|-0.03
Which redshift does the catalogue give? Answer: 0.132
